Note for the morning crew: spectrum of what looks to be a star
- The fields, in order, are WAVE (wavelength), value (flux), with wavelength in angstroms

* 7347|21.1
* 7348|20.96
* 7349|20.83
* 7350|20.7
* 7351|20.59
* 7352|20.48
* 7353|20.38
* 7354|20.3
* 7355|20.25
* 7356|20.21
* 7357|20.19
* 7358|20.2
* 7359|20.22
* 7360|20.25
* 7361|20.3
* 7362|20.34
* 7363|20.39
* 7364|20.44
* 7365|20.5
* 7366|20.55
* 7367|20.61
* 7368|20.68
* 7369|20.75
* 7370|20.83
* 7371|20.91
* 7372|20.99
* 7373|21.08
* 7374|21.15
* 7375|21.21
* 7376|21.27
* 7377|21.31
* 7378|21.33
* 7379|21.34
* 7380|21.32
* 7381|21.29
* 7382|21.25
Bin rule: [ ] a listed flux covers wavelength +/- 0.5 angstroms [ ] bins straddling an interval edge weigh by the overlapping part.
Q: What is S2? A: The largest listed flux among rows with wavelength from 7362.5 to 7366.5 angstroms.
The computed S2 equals 20.55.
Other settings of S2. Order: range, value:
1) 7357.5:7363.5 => 20.39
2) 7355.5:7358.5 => 20.21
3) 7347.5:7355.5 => 20.96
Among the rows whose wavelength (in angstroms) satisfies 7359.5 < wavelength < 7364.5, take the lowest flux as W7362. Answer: 20.25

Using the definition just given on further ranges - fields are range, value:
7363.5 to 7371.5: 20.44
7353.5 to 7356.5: 20.21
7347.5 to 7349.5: 20.83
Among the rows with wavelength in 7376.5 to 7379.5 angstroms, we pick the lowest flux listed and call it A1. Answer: 21.31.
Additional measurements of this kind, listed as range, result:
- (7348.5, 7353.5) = 20.38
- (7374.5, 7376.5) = 21.21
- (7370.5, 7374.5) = 20.91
